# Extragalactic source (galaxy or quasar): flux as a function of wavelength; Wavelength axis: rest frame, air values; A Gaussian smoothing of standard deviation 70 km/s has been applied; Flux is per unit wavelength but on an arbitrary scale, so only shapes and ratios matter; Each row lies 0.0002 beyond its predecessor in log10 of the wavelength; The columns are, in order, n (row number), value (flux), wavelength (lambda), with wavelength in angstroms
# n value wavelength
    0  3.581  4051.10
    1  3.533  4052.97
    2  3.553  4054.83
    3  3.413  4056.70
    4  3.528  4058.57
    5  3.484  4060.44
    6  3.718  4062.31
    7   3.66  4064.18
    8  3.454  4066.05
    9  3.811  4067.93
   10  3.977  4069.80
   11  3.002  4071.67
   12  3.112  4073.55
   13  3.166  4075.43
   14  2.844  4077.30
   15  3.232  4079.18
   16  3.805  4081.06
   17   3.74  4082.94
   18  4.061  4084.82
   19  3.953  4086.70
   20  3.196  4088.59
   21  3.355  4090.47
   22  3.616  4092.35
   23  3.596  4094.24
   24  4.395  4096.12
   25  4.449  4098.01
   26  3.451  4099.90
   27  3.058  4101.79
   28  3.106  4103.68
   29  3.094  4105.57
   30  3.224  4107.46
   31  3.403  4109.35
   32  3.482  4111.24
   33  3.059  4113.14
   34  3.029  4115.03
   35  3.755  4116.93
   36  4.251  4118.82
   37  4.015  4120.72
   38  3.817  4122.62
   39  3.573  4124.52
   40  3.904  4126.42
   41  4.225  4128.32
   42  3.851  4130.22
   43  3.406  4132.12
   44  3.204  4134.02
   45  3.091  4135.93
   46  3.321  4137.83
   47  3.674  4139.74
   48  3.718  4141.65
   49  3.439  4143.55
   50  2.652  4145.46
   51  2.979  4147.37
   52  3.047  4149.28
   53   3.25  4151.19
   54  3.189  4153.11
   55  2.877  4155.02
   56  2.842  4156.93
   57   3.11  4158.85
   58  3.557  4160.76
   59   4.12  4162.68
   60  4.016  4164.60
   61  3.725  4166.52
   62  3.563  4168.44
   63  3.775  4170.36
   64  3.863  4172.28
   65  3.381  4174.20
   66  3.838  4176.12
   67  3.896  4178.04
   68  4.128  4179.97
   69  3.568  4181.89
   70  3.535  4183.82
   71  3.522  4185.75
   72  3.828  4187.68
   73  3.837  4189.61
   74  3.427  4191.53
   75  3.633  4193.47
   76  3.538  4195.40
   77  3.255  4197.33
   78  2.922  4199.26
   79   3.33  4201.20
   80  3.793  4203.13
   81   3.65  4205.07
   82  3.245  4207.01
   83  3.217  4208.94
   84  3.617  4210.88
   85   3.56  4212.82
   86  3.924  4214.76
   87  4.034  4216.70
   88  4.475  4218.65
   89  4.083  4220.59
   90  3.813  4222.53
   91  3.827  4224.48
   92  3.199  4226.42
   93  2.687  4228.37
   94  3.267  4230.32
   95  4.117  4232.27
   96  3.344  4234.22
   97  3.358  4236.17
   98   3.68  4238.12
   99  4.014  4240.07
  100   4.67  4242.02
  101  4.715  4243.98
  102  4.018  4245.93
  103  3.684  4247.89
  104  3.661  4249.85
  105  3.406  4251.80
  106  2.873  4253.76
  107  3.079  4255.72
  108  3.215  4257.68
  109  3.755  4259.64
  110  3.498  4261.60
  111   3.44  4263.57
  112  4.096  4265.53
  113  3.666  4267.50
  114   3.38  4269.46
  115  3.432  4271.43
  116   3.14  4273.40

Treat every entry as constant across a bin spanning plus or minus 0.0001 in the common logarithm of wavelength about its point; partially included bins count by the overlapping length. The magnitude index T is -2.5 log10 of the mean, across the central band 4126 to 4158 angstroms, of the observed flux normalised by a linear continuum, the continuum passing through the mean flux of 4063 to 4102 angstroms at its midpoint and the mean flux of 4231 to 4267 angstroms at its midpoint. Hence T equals 0.09 mag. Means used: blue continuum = 3.58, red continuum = 3.7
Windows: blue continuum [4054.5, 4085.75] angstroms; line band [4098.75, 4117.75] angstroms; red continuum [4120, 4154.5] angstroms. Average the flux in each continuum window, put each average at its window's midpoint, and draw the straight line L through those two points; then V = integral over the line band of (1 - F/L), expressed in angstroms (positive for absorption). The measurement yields 1.1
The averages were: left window 3.5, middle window 3.27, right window 3.45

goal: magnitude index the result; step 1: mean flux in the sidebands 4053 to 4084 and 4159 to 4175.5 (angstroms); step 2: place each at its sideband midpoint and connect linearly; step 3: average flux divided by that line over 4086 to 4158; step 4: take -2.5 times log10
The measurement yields 0.04 mag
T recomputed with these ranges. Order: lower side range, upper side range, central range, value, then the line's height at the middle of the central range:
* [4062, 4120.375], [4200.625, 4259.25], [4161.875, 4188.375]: -0.05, 3.6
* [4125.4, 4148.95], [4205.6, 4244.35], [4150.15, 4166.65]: 0.04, 3.51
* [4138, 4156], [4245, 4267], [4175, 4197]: -0.11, 3.32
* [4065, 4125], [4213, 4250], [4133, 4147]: 0.11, 3.63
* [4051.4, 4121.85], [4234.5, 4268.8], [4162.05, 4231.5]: 0.00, 3.63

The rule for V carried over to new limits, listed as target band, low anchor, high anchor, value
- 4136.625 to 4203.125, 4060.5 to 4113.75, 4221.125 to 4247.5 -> 2.90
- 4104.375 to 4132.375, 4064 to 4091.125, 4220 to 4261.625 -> -0.65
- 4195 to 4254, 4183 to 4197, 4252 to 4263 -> -3.67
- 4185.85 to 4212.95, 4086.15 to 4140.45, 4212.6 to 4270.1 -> 1.19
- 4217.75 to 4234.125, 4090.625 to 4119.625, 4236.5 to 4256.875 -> 0.28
